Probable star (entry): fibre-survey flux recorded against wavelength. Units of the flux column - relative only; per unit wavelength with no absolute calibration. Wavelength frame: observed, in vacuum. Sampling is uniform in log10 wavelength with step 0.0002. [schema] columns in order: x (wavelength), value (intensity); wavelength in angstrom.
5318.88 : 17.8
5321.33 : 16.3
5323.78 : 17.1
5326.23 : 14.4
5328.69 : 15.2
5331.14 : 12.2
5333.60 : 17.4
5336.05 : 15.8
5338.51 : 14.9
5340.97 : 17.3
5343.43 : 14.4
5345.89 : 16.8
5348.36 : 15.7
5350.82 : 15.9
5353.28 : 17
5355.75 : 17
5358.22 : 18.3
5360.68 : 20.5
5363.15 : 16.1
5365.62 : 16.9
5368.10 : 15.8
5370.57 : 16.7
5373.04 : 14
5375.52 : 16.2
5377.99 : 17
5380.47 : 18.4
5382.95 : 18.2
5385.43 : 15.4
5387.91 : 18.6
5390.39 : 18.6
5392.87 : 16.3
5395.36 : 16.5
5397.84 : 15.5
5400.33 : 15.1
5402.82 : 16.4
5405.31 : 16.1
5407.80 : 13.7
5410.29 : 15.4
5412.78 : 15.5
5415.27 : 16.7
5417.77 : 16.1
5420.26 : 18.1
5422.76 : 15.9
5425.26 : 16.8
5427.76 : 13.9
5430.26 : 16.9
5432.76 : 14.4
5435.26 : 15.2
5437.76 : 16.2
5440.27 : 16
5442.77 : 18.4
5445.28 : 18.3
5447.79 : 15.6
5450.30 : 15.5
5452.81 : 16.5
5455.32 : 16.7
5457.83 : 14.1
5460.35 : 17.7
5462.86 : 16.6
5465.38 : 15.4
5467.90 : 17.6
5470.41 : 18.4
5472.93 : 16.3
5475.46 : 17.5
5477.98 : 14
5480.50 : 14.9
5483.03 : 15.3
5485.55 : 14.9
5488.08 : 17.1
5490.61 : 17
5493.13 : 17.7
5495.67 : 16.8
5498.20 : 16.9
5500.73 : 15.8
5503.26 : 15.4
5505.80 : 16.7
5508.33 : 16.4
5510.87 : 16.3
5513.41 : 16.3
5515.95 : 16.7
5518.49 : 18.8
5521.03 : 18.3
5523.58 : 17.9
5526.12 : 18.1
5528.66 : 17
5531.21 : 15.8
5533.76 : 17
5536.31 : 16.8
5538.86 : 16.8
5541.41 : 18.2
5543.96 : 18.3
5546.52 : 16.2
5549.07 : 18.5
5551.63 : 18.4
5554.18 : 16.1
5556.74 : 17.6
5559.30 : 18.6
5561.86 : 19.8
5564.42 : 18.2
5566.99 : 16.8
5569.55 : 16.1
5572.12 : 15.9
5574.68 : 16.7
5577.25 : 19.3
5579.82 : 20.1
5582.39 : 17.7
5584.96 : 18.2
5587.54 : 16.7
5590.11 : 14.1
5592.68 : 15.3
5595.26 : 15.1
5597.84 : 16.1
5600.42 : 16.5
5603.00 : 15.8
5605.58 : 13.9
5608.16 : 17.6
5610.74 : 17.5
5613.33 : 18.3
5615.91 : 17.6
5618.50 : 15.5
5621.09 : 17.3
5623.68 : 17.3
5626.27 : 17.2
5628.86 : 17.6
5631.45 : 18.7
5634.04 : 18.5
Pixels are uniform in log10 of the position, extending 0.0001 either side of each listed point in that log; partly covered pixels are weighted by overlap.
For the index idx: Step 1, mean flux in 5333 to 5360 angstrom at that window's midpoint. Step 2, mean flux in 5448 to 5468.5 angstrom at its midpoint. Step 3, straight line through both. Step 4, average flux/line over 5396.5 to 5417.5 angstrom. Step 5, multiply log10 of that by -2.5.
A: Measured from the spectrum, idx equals 0.050 mag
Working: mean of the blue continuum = 16.5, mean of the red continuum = 16.2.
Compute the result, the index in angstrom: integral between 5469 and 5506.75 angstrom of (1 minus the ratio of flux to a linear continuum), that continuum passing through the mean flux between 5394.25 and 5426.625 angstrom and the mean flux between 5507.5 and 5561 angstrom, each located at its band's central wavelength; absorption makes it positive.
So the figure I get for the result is 1.2 angstrom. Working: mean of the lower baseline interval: 16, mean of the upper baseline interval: 17.4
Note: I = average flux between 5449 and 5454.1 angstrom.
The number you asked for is 16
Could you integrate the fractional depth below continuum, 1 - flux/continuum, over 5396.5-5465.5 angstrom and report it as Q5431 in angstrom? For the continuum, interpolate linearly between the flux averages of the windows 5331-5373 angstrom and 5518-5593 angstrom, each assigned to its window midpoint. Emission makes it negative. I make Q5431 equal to 3.3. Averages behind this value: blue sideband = 16.4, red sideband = 17.5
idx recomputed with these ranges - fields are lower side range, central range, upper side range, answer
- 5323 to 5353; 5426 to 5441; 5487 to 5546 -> 0.06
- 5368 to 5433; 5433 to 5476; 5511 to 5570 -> 0.01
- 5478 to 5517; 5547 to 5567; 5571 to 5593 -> -0.07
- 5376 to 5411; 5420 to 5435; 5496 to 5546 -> 0.06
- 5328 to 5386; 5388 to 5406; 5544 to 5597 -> 0.00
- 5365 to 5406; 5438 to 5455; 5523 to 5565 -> 0.02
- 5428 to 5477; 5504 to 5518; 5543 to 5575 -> 0.03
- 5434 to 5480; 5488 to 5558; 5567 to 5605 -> -0.04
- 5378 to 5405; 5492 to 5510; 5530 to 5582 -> 0.05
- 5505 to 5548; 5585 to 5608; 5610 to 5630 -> 0.10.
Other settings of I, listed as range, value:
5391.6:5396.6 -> 16.4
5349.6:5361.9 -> 17.7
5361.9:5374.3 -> 15.9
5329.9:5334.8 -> 14.8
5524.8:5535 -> 17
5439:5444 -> 17.2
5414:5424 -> 16.7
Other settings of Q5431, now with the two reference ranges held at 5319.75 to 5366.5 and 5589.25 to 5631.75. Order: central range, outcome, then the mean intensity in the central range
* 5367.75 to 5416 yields 0.1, 16.3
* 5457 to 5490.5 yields 0.4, 16.2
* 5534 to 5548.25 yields -0.7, 17.3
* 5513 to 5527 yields -1.1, 17.8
